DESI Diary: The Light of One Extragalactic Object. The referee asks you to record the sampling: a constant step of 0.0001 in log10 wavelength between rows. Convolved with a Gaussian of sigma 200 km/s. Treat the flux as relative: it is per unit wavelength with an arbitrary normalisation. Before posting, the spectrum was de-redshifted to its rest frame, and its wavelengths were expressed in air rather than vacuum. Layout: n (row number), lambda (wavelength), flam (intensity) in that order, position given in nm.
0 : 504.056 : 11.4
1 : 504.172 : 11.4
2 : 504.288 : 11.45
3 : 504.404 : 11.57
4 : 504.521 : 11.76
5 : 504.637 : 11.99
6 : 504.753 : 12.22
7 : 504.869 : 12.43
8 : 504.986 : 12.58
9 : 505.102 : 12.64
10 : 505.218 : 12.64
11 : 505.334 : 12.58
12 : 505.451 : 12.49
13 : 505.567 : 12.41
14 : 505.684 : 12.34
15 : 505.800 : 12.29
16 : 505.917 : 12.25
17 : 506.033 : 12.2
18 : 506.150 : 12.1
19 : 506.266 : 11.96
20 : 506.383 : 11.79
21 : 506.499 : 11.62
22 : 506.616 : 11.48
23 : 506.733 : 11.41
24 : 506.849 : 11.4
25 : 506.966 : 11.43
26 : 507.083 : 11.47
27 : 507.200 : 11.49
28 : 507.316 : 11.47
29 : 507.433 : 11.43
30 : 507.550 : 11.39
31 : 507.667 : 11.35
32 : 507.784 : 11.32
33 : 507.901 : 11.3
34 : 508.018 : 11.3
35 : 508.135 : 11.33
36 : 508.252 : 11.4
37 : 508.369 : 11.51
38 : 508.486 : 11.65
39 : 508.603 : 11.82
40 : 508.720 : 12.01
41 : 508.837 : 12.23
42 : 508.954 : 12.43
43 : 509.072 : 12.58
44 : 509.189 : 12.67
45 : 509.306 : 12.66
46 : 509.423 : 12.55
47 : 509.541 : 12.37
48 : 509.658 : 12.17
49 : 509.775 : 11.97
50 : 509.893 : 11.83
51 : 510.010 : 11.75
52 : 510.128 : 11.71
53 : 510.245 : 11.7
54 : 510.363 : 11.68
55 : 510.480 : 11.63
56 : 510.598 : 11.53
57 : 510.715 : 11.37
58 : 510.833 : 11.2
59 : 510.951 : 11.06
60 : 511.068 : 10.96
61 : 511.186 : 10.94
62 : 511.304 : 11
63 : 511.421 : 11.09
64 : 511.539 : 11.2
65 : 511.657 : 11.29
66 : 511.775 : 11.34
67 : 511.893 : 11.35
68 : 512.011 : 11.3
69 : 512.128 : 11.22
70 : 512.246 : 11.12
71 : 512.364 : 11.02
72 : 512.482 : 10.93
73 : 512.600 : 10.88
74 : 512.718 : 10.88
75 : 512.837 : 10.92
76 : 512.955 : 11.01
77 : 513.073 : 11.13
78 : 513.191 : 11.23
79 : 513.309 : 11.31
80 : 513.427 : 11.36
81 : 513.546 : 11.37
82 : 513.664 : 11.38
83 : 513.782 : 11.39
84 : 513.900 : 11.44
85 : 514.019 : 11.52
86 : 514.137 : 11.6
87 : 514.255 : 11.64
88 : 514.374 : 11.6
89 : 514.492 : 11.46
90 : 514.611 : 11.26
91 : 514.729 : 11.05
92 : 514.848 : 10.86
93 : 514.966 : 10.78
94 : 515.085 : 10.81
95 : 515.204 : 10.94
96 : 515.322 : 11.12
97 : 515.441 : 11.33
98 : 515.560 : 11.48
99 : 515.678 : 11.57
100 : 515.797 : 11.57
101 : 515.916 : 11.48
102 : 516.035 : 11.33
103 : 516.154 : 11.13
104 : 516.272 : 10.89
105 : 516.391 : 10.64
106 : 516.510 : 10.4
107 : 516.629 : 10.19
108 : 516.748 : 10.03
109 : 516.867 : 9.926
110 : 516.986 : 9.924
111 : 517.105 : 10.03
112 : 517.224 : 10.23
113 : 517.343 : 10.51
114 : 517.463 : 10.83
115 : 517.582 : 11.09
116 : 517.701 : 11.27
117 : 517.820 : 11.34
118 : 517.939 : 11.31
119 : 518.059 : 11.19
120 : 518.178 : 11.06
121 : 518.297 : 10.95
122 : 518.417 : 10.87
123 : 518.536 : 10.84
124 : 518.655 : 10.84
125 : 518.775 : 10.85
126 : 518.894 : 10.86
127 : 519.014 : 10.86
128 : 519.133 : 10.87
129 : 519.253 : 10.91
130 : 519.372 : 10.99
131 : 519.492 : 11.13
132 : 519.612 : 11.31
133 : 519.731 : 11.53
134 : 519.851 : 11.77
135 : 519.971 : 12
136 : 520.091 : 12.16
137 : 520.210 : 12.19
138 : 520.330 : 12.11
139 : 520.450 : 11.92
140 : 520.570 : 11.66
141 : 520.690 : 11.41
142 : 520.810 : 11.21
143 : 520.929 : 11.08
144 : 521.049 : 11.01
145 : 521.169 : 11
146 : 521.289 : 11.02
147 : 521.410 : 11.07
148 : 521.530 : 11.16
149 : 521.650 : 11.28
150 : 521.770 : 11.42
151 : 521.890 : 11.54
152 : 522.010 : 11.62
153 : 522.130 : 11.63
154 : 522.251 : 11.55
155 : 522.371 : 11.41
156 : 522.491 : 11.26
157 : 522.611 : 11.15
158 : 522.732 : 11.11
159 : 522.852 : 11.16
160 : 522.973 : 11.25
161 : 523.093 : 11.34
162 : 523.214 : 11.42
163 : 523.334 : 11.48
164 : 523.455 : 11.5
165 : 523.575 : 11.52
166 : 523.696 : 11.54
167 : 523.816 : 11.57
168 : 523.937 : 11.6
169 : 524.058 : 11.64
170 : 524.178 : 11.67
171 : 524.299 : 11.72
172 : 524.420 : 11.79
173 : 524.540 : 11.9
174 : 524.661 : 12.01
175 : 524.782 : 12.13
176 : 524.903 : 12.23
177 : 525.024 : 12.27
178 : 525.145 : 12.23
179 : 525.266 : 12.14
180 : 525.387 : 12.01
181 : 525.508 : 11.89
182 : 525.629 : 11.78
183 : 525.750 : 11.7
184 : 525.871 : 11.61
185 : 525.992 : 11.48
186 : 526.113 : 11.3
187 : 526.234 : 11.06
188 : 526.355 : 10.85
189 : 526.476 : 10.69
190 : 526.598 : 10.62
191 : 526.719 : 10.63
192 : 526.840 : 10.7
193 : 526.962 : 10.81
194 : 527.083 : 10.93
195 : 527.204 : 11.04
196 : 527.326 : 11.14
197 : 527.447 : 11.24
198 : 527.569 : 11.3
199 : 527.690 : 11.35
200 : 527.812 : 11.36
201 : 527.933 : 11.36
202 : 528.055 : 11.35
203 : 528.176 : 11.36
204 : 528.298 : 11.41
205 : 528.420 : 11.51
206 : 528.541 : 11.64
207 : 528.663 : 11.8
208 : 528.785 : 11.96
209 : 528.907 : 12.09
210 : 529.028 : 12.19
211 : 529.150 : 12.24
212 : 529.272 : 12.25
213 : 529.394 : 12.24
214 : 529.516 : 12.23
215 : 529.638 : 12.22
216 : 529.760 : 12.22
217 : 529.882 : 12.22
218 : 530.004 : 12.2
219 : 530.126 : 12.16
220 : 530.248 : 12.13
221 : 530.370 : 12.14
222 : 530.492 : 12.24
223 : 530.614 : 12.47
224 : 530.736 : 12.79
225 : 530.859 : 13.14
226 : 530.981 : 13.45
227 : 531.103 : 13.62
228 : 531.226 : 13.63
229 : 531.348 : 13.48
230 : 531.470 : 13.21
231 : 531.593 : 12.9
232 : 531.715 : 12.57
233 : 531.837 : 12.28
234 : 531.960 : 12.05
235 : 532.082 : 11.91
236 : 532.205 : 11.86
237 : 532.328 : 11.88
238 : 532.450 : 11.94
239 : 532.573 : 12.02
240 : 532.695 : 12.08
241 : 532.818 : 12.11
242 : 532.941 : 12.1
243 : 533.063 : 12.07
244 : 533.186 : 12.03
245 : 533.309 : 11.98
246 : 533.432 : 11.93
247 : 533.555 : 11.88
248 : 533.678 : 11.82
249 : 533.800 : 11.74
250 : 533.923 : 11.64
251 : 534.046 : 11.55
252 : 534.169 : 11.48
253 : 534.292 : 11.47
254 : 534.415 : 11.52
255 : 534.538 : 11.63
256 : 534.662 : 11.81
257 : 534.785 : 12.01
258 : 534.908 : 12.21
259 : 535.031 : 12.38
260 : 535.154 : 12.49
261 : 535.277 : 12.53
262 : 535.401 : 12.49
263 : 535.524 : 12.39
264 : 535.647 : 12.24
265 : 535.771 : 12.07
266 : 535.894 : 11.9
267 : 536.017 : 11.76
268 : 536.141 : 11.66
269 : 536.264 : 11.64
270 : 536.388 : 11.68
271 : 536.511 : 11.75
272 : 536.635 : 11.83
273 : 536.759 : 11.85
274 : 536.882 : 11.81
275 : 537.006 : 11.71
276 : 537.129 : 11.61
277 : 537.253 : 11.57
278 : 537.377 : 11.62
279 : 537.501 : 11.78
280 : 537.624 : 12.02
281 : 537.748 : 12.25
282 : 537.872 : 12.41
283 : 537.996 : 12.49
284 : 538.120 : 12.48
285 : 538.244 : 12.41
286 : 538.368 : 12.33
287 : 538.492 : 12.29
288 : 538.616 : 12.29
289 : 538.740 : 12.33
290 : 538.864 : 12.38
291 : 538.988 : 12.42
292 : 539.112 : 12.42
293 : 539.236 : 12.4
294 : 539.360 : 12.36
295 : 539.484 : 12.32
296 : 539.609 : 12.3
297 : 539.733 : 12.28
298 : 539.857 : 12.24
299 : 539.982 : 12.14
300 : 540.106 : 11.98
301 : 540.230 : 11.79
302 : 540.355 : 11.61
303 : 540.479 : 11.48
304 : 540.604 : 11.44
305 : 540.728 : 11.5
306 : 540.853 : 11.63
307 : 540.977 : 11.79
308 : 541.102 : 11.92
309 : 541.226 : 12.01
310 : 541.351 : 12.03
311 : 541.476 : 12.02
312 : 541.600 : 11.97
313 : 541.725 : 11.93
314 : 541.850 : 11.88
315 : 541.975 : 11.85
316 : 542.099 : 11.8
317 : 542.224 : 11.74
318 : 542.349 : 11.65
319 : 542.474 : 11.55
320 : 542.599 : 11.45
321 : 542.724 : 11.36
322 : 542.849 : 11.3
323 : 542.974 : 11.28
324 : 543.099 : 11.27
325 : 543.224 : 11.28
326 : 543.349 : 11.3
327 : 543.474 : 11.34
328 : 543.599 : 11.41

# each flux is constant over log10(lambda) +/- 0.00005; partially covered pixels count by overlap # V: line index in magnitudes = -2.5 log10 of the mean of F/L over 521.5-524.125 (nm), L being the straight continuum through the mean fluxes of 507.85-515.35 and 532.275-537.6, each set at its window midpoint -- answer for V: 0.02 mag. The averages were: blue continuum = 11.5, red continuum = 11.9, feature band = 11.4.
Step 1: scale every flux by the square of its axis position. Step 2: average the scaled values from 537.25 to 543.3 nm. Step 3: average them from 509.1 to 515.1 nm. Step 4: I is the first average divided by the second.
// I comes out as 1.2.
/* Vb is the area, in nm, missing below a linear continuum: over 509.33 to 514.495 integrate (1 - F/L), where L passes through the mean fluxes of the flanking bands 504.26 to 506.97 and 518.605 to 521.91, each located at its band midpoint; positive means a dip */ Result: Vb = 0.150 nm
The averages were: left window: 12.1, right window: 11.3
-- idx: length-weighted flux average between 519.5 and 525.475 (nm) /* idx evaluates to 11.6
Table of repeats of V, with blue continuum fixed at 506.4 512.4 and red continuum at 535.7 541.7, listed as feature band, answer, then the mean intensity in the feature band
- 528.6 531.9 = -0.06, 12.5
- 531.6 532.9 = -0.02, 12.1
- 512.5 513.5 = 0.05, 11.1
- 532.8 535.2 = 0.00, 11.9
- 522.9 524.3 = 0.03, 11.5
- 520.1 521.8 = 0.03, 11.4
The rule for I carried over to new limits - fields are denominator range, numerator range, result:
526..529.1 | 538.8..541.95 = 1.12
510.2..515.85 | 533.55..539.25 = 1.17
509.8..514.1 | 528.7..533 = 1.18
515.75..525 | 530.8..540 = 1.14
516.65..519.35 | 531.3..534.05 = 1.19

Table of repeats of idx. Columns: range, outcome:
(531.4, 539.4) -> 12.1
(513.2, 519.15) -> 11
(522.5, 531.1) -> 11.7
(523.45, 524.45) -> 11.6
